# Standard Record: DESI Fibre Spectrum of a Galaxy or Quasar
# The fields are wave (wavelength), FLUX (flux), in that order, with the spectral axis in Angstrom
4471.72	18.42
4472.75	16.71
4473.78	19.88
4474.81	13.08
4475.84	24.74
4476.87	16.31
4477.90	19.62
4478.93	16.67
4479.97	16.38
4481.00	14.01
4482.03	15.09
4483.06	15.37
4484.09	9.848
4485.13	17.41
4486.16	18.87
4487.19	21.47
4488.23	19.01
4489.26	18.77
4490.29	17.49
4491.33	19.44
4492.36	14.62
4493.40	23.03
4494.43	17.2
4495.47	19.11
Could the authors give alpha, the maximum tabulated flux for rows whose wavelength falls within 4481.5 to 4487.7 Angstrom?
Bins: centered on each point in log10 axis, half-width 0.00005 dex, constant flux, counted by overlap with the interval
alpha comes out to 21.47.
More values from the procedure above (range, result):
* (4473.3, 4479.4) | 24.74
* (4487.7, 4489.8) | 19.01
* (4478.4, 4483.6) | 16.67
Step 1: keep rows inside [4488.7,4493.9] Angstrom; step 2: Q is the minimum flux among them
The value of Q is 14.62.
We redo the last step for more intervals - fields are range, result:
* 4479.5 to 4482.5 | 14.01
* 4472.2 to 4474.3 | 16.71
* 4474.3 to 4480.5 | 13.08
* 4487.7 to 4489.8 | 18.77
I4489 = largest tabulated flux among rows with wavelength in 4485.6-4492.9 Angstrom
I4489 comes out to 21.47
